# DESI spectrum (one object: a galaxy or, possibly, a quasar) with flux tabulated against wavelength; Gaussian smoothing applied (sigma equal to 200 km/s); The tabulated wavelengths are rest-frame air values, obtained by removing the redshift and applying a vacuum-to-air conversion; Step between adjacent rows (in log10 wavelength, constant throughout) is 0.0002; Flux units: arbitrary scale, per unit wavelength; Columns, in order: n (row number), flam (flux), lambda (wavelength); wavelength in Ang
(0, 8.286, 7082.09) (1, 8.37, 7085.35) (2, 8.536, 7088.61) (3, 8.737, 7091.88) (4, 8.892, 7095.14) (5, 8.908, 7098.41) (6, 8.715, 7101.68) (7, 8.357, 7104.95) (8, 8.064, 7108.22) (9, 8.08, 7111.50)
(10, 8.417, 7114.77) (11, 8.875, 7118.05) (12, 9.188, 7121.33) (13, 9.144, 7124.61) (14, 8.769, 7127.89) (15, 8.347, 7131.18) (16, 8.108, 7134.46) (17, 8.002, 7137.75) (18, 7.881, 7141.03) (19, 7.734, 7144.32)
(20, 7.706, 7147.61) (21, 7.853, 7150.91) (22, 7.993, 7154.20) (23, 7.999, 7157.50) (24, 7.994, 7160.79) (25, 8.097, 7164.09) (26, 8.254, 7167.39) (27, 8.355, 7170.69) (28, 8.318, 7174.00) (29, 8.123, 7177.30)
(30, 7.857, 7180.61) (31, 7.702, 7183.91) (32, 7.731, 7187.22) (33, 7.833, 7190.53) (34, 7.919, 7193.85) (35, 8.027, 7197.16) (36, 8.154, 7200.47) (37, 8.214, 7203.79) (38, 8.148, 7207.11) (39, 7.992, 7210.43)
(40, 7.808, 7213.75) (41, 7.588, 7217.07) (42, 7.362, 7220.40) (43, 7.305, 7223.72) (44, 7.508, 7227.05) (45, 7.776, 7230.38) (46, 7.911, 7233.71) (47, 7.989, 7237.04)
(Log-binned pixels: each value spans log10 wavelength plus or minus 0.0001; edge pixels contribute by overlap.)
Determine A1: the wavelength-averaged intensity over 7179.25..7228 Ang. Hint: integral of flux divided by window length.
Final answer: 7.81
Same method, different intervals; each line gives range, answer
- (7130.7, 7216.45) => 8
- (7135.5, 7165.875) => 7.92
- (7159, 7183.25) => 8.13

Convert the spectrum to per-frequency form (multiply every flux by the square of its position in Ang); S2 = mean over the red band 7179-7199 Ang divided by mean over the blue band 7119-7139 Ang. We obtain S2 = 0.93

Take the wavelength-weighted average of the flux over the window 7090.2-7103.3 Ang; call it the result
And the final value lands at 8.81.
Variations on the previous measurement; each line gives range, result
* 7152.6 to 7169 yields 8.07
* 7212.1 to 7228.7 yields 7.51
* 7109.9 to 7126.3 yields 8.74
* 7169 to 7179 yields 8.26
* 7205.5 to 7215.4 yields 7.98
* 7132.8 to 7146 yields 7.94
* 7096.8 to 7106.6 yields 8.66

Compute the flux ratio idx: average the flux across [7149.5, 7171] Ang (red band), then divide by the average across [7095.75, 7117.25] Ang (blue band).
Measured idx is 0.95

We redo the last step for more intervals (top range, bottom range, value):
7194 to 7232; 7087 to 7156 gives 0.93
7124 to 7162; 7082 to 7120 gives 0.95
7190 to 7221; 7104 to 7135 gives 0.93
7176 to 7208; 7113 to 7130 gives 0.90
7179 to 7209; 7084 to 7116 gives 0.93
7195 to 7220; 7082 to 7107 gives 0.92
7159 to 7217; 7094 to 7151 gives 0.95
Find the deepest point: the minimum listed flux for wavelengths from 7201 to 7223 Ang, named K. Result 7.362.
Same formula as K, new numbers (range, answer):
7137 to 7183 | 7.706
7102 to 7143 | 7.881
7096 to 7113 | 8.064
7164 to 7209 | 7.702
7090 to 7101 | 8.737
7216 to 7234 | 7.305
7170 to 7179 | 8.123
